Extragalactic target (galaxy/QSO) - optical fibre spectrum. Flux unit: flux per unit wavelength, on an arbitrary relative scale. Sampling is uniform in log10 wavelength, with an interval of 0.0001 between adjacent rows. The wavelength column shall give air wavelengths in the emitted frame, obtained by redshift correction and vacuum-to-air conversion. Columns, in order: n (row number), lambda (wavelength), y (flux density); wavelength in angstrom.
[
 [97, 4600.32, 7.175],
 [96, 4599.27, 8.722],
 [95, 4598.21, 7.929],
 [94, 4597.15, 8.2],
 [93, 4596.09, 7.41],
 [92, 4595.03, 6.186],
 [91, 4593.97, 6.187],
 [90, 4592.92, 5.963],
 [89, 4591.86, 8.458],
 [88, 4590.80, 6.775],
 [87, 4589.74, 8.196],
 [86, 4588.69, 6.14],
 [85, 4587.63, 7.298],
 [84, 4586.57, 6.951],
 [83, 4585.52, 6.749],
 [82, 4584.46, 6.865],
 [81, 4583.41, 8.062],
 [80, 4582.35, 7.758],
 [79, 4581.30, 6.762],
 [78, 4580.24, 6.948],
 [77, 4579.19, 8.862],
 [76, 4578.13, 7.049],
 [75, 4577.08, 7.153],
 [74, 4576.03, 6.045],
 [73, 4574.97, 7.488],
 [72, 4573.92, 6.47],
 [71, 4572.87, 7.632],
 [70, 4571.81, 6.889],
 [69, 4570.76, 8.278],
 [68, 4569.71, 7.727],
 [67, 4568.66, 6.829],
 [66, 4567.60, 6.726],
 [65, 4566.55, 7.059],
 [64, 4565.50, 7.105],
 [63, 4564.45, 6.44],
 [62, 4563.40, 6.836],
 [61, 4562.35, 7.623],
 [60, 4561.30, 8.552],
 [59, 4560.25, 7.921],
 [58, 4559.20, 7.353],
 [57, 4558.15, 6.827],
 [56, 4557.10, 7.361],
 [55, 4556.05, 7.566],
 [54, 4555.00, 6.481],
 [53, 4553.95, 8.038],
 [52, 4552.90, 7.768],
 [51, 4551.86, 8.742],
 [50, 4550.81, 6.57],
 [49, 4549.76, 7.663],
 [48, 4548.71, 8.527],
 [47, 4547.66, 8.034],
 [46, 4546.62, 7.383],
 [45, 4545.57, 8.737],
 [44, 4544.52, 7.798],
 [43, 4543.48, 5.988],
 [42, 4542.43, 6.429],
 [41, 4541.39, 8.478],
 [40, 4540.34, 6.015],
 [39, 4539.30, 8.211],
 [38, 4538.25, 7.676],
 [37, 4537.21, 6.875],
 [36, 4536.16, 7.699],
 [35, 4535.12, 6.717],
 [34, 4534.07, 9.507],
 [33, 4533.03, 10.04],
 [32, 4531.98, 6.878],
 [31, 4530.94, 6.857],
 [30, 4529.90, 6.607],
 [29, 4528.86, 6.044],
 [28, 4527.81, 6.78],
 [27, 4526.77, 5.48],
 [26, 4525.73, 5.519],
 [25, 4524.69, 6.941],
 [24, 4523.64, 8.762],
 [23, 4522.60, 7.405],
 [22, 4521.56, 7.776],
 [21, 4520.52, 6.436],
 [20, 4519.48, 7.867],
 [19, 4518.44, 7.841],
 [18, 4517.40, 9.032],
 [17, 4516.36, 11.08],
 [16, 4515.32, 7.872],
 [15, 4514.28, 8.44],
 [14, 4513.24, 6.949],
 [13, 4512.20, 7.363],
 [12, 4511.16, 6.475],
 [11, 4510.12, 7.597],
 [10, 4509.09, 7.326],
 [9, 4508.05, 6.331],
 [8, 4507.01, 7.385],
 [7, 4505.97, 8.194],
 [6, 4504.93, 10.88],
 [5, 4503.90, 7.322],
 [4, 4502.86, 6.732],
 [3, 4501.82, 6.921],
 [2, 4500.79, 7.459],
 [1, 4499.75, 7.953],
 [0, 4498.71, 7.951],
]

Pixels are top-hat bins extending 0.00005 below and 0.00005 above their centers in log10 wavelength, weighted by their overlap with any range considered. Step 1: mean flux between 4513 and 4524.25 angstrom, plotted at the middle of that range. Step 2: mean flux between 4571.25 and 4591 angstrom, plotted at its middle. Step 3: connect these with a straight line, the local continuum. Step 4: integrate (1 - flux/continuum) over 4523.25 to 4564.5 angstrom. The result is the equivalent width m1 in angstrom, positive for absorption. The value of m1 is 1.84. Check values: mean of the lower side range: 8.15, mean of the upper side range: 7.17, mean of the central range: 7.4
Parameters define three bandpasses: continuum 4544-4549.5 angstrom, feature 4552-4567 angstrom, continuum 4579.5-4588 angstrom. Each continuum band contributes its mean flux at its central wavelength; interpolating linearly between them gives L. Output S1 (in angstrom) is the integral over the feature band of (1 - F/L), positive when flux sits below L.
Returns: 0.8 angstrom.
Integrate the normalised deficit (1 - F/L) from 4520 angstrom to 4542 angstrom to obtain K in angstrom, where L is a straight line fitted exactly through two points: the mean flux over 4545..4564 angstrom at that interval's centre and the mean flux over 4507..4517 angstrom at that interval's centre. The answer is 1.2 angstrom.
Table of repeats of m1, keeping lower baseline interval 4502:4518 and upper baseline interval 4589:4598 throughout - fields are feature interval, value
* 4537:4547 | 0.3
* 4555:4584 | 0.4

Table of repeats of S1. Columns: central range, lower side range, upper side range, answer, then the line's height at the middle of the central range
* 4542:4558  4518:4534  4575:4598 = -0.7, 7.19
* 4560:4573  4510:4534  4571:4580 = -0.1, 7.28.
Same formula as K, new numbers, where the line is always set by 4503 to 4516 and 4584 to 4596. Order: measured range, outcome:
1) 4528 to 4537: -0.03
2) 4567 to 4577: -0.06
